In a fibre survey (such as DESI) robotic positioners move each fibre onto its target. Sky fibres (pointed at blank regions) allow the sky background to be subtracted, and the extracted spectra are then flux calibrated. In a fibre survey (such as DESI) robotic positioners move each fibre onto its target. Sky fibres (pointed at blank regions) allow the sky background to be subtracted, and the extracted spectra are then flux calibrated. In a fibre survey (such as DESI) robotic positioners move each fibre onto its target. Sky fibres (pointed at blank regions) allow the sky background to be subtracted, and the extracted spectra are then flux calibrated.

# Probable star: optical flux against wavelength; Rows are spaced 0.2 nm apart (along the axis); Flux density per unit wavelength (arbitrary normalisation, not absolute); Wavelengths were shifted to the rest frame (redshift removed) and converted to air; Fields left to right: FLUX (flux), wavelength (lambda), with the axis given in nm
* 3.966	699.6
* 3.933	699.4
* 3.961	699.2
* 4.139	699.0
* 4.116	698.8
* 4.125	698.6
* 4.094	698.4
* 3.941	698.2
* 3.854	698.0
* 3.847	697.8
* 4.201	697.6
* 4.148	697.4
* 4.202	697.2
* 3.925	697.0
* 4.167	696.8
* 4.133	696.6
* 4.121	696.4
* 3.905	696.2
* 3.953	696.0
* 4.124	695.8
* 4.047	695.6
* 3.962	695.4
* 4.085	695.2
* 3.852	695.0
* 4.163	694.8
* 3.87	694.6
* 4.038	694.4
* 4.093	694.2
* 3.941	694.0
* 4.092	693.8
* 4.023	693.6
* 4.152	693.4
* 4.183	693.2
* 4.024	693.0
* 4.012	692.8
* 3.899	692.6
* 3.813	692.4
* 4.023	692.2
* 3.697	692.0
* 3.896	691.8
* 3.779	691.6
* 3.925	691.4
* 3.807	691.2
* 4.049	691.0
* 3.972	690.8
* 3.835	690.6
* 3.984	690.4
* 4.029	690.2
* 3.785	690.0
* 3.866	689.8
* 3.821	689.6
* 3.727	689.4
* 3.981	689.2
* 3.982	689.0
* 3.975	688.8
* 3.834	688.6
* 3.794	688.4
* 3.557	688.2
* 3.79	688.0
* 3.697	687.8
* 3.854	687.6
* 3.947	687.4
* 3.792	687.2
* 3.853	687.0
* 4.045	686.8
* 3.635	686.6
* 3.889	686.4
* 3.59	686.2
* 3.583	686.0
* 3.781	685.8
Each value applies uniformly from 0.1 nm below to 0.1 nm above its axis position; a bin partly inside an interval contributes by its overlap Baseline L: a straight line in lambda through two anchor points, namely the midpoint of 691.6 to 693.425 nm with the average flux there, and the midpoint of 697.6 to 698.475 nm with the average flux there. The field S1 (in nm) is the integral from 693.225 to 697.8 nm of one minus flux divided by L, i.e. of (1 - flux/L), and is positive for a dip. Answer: -0.11 nm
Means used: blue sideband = 3.95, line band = 4.05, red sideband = 3.96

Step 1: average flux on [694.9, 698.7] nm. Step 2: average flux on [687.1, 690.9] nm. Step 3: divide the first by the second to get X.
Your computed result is 1.05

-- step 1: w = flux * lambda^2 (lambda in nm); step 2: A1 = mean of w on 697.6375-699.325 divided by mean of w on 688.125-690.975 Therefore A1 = 1.1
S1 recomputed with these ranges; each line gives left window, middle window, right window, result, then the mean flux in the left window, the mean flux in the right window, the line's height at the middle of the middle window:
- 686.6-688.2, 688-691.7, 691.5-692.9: -0.021 nm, 3.82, 3.87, 3.85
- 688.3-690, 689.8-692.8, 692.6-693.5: 0.063 nm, 3.87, 4.07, 3.98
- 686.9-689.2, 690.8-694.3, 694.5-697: -0.017 nm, 3.83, 4.03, 3.95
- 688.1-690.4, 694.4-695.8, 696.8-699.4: -0.009 nm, 3.86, 4.05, 3.98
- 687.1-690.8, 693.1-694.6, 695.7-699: -0.034 nm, 3.85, 4.06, 3.97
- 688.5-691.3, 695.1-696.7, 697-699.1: -0.009 nm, 3.9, 4.06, 4.02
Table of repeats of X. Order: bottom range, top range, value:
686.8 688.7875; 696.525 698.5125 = 1.06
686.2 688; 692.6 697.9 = 1.06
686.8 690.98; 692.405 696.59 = 1.04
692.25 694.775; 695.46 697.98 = 1.01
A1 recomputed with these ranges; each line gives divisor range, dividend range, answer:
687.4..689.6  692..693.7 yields 1.06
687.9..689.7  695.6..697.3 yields 1.09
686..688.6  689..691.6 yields 1.04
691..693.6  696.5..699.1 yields 1.05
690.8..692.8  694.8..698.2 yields 1.05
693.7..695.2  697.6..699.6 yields 1.01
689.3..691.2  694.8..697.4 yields 1.06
